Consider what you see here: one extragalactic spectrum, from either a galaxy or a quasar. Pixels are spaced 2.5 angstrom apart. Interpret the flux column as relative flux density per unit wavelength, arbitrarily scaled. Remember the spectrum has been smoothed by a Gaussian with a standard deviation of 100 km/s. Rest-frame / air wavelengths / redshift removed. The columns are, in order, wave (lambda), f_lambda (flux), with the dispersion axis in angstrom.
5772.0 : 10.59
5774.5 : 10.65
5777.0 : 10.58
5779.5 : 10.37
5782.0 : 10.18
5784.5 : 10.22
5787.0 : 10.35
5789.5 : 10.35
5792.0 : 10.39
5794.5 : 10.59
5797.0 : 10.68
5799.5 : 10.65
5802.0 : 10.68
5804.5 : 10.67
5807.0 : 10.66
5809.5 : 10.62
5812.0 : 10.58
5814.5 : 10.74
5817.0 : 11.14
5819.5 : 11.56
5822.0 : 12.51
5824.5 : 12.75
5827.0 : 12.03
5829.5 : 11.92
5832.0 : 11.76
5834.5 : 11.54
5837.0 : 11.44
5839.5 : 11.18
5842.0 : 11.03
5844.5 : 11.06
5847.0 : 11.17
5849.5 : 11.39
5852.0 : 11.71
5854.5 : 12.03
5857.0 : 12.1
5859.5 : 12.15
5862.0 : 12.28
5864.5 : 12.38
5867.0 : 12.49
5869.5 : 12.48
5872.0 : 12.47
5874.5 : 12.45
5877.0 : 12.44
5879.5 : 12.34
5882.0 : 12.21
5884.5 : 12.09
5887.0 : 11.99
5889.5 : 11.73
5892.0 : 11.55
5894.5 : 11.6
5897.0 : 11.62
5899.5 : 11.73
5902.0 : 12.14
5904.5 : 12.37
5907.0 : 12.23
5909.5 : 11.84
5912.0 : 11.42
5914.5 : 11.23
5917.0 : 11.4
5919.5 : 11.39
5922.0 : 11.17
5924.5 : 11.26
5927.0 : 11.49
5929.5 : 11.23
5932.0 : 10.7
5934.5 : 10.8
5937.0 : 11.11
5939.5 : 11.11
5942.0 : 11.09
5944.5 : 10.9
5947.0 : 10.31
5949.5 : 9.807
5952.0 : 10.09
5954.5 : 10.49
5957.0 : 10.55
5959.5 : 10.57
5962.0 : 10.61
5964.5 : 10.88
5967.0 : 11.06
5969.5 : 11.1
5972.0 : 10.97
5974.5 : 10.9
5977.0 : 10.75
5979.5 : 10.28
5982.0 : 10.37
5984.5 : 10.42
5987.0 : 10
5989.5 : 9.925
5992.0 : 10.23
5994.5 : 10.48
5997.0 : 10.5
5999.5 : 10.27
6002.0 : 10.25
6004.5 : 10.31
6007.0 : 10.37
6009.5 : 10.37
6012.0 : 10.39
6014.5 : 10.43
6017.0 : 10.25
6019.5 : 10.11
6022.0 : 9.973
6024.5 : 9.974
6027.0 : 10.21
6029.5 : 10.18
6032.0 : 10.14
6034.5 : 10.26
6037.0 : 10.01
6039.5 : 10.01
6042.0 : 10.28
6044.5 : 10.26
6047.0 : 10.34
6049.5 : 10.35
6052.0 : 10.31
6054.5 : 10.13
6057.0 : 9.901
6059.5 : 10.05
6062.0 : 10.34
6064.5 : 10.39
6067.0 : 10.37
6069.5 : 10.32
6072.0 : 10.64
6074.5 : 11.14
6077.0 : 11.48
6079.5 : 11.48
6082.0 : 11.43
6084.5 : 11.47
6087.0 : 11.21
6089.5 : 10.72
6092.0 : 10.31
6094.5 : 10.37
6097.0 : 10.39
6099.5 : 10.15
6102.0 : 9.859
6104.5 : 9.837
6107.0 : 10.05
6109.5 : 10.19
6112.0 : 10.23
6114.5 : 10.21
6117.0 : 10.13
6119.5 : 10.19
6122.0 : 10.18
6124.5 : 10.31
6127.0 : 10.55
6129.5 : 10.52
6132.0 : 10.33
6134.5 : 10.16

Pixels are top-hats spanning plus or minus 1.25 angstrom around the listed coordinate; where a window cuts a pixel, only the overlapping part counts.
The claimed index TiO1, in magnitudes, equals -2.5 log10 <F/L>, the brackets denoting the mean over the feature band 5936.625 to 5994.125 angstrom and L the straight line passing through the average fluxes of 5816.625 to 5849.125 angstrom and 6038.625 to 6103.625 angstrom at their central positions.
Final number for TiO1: 0.04 mag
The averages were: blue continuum 11.6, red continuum 10.5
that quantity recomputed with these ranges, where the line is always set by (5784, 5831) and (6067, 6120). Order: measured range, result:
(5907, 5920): -0.07 mag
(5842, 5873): -0.09 mag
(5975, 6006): 0.04 mag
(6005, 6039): 0.05 mag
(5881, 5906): -0.10 mag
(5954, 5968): 0.01 mag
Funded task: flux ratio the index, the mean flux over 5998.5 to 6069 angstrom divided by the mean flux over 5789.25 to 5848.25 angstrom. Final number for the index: 0.92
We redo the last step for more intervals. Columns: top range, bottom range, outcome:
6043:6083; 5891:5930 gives 0.91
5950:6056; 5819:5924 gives 0.87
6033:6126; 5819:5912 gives 0.87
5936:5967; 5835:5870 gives 0.90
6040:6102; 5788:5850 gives 0.95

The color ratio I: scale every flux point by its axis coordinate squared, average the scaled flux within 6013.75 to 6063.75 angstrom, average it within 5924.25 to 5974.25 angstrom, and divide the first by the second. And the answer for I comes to 0.97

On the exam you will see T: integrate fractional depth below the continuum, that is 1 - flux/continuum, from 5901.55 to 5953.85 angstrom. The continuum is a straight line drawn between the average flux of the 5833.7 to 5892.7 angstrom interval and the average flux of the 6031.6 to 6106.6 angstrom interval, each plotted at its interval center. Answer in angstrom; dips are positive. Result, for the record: 1.3 angstrom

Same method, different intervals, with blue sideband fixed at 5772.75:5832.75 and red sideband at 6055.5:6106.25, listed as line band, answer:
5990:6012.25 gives 0.7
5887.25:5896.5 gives -0.7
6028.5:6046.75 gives 0.8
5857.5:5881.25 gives -3.3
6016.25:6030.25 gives 0.7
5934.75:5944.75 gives -0.3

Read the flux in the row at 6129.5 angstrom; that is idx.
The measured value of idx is 10.52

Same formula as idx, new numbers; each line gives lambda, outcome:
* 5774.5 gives 10.65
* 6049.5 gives 10.35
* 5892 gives 11.55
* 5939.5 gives 11.11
